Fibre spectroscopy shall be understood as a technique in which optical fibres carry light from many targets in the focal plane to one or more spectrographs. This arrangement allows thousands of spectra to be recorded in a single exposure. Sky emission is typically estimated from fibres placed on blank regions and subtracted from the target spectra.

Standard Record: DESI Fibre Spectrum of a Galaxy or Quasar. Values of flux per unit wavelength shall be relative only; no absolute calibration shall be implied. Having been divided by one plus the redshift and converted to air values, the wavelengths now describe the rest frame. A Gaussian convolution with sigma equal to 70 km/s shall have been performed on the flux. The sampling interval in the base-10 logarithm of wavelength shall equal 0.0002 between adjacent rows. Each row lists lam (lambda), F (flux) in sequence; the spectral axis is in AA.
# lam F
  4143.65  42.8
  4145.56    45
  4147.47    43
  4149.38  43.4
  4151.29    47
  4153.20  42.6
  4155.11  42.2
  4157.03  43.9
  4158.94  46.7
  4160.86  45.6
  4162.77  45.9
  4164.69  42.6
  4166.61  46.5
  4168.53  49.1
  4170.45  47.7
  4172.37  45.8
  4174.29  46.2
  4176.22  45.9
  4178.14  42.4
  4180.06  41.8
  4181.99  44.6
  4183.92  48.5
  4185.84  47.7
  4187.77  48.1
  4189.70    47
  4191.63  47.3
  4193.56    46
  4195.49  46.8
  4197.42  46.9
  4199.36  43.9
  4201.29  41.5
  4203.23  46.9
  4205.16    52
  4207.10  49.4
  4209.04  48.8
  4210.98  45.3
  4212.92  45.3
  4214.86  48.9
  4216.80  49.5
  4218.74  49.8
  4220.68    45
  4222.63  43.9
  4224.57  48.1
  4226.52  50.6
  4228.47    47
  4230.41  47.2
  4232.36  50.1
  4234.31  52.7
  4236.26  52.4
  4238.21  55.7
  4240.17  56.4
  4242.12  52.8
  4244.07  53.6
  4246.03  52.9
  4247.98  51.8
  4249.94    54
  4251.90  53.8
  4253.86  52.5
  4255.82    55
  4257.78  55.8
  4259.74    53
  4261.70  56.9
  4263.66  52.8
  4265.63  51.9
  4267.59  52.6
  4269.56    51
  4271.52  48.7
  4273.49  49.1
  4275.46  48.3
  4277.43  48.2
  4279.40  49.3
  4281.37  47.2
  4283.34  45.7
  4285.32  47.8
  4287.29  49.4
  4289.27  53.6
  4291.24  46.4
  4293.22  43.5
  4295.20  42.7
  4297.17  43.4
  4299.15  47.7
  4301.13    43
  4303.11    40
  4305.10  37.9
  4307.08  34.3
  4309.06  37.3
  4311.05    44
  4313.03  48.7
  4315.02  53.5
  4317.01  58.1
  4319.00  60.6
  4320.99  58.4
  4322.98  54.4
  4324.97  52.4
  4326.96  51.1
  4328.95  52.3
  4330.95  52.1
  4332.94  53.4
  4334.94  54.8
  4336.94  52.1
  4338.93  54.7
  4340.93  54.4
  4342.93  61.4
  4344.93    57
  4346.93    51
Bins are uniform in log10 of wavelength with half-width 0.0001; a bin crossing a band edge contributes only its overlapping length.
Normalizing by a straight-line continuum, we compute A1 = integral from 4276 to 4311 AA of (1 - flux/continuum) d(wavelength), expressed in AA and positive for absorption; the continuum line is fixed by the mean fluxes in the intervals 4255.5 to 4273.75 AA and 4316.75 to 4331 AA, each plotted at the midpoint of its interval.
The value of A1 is 6.0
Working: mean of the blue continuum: 52.8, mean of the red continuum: 54.9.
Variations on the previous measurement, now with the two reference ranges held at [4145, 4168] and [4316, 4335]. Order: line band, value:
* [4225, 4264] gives -2.25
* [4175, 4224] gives 0.68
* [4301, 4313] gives 3.07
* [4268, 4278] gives 0.44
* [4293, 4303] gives 1.76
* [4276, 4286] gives 0.85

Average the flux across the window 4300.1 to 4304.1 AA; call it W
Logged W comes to 41.6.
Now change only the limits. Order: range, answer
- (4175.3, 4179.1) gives 44.2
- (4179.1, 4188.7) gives 46.1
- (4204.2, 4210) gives 50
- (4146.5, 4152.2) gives 44.5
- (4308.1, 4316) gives 45.9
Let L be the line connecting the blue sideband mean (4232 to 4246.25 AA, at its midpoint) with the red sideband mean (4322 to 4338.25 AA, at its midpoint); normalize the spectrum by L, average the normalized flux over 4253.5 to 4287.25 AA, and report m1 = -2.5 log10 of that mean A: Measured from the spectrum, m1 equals 0.05 mag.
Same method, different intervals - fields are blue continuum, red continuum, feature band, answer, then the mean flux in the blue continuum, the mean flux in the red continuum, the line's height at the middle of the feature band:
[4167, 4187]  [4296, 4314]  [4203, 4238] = -0.10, 46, 41.8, 44.6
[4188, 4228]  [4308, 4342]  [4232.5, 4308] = 0.01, 47.2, 52.5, 50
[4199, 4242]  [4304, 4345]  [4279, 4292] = 0.04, 48.8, 51.4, 50.4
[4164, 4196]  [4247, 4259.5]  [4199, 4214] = 0.05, 46.1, 53.8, 48.9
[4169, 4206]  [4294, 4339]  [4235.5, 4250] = -0.14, 46.2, 48.9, 47.3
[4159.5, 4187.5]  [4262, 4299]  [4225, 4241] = -0.09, 45.8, 48.6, 47.3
